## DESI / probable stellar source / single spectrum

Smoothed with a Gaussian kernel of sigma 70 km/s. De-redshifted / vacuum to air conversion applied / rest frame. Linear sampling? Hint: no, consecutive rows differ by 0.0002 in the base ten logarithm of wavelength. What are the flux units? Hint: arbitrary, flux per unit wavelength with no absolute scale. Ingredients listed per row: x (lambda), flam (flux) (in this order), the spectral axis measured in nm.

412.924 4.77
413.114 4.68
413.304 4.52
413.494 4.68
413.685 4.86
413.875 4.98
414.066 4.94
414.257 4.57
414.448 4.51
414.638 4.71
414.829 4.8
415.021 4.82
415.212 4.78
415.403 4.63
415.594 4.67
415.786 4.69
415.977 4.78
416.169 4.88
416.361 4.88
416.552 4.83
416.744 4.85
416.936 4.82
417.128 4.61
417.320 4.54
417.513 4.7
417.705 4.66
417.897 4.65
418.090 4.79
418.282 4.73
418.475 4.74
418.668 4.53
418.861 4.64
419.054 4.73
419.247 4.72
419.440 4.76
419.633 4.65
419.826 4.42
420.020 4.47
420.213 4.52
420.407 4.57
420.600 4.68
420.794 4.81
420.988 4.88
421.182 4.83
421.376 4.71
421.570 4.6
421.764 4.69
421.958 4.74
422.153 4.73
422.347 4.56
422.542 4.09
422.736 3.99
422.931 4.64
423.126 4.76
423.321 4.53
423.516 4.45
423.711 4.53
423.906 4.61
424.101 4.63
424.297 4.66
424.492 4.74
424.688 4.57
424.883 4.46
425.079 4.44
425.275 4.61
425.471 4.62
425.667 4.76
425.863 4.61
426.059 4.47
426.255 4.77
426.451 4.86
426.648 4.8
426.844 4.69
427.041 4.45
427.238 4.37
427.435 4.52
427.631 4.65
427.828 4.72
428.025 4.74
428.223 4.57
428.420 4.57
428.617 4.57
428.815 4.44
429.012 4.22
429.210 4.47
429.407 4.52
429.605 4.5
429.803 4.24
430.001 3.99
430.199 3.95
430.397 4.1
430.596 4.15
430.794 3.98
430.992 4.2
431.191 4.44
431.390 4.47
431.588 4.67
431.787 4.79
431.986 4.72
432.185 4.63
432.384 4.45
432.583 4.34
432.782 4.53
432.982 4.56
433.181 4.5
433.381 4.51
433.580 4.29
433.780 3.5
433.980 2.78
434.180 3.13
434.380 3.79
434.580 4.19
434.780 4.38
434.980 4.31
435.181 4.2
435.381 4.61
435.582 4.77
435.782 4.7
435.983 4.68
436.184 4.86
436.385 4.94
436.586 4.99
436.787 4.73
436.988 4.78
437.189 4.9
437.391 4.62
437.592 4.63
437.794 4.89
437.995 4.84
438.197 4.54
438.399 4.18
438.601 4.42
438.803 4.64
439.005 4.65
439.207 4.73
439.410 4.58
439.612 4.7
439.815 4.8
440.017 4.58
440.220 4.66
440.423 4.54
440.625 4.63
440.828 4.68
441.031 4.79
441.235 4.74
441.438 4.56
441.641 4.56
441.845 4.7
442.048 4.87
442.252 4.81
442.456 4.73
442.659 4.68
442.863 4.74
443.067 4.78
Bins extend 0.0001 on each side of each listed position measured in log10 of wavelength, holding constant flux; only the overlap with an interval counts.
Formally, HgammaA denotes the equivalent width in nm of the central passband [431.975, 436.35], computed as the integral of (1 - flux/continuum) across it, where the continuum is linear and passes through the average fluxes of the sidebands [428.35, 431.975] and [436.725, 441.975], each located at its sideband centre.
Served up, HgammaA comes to 0.19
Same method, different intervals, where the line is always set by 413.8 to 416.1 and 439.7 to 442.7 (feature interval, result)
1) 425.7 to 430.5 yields 0.22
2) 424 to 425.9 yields 0.04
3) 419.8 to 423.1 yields 0.09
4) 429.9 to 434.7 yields 0.52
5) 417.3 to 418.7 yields 0.02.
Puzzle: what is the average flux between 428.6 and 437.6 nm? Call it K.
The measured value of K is 4.38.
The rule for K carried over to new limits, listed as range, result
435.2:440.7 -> 4.68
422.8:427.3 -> 4.61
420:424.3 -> 4.6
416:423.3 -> 4.66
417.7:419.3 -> 4.69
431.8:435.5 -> 4.21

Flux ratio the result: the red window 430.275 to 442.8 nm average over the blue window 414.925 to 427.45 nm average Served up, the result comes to 1.0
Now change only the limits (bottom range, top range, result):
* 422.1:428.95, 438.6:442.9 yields 1.02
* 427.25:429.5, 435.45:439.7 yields 1.04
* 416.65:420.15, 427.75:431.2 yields 0.93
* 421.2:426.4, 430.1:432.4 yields 0.96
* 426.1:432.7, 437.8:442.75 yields 1.04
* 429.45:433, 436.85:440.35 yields 1.07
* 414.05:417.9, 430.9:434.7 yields 0.90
